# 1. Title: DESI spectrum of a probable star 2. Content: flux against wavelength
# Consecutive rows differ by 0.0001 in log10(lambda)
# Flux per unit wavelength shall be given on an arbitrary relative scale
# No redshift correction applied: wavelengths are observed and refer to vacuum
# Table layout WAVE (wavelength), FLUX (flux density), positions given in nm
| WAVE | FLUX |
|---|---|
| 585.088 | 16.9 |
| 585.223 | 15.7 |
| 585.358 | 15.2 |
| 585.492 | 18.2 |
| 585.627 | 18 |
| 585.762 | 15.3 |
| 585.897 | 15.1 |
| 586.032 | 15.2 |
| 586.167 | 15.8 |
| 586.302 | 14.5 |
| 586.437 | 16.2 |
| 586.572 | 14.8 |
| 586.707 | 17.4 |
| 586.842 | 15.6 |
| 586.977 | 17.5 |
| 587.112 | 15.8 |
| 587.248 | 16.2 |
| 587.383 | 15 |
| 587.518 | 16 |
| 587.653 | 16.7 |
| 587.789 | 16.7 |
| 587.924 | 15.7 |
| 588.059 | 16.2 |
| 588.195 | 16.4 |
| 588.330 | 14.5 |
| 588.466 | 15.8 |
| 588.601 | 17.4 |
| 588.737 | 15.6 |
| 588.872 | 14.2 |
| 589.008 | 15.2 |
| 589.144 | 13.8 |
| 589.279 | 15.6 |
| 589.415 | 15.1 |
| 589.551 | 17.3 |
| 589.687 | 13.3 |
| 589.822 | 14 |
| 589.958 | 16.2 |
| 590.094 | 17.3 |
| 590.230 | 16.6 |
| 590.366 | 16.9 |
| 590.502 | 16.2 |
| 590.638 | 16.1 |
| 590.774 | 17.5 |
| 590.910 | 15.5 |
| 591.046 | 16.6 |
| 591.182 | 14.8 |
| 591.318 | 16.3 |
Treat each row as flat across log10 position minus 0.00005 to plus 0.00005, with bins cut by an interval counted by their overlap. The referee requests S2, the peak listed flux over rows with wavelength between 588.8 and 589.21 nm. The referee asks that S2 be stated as 15.2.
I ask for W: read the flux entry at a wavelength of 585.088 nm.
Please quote 16.9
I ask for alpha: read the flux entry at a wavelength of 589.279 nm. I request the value 15.6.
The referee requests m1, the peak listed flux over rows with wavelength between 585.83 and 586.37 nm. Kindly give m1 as 15.8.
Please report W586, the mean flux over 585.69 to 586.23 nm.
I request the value 15.4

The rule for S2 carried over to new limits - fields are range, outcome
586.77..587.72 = 17.5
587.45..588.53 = 16.7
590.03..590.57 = 17.3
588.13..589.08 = 17.4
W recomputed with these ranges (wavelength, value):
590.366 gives 16.9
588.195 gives 16.4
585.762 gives 15.3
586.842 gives 15.6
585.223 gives 15.7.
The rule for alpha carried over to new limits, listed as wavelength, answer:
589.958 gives 16.2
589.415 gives 15.1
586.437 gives 16.2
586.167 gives 15.8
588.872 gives 14.2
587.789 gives 16.7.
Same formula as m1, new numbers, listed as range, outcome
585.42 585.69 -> 18.2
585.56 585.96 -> 18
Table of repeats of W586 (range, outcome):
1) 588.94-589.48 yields 14.9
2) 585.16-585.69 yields 16.8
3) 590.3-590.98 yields 16.4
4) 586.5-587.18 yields 16.2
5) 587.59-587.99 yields 16.4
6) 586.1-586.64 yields 15.3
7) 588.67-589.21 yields 14.7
